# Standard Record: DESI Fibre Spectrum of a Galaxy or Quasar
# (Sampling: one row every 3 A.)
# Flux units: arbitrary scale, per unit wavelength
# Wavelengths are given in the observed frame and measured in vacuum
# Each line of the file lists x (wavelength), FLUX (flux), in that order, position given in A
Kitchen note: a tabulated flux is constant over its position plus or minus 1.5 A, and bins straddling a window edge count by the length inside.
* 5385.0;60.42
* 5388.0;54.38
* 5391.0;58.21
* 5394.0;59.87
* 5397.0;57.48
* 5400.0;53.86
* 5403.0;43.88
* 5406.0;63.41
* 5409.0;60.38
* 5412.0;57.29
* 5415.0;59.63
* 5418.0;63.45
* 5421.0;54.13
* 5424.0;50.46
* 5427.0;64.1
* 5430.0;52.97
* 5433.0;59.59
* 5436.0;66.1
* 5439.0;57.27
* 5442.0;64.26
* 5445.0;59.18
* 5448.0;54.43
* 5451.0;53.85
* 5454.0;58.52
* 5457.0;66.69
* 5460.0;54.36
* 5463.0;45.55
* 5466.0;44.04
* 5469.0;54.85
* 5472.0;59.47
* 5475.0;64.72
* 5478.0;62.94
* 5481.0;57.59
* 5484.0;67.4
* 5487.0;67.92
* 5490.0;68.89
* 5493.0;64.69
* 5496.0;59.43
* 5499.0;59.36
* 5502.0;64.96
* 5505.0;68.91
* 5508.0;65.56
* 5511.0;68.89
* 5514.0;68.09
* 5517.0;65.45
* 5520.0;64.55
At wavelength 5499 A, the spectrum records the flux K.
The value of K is 59.36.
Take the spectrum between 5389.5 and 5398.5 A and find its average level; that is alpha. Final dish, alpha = 58.5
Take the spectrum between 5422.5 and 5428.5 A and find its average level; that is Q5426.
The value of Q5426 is 57.3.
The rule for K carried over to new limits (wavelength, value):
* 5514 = 68.09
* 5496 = 59.43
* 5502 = 64.96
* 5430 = 52.97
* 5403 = 43.88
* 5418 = 63.45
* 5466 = 44.04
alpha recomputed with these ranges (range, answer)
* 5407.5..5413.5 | 58.8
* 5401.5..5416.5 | 56.9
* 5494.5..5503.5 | 61.2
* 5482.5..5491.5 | 68.1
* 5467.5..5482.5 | 59.9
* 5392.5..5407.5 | 55.7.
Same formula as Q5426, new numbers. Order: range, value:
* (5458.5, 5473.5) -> 51.7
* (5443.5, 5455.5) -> 56.5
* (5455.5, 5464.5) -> 55.5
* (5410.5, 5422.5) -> 58.6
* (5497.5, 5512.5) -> 65.5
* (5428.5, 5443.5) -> 60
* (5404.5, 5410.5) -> 61.9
